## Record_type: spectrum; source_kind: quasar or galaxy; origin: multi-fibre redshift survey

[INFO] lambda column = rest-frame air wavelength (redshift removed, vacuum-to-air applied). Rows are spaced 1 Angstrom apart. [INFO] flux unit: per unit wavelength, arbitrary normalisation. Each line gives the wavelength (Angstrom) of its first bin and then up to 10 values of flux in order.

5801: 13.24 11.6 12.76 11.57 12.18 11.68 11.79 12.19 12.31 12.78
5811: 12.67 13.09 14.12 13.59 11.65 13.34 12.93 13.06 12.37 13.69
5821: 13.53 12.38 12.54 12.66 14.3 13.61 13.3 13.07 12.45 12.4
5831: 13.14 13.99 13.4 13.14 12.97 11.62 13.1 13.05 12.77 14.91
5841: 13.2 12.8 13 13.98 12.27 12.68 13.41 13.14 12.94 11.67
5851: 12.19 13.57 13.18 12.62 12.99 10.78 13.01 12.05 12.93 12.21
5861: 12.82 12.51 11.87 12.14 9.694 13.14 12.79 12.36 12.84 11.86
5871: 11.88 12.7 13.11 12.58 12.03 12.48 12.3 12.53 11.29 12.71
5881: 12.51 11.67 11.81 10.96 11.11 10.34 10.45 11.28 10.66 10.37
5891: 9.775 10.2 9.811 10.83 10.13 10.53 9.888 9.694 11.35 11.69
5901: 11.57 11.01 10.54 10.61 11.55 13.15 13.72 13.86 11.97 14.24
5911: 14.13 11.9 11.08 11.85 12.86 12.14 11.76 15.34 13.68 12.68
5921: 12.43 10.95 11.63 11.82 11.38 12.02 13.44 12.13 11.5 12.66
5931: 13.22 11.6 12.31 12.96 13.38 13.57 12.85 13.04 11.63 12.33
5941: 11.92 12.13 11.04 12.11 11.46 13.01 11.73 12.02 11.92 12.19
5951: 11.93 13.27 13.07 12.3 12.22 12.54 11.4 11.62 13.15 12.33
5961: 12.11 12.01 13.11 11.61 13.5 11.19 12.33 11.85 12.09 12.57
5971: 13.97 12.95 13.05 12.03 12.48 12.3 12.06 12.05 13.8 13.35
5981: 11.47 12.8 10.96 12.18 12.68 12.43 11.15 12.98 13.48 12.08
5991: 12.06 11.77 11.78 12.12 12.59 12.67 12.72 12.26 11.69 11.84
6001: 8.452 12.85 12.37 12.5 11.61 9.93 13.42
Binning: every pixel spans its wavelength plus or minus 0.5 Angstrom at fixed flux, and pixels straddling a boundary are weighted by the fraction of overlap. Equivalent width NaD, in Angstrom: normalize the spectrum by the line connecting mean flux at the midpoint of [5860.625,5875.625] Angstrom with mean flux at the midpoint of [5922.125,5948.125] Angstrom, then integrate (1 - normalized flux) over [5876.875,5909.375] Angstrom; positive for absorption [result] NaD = 2.7 Angstrom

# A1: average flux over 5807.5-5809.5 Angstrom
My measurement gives 12.2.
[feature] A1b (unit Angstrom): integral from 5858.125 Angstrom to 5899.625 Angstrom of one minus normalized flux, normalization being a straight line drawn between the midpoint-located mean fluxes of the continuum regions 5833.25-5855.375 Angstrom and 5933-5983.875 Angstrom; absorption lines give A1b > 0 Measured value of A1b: 4.0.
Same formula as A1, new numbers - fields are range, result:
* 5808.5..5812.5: 12.7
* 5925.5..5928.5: 12.5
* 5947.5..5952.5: 12.3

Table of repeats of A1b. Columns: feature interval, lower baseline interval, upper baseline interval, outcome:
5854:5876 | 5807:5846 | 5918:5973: 0.8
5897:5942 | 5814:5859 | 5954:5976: 1.1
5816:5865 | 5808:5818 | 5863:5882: -1.0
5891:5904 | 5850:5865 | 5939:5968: 1.8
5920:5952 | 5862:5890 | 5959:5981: 0.1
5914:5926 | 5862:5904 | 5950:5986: -0.5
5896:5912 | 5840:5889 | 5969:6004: 0.5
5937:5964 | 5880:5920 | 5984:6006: -0.8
